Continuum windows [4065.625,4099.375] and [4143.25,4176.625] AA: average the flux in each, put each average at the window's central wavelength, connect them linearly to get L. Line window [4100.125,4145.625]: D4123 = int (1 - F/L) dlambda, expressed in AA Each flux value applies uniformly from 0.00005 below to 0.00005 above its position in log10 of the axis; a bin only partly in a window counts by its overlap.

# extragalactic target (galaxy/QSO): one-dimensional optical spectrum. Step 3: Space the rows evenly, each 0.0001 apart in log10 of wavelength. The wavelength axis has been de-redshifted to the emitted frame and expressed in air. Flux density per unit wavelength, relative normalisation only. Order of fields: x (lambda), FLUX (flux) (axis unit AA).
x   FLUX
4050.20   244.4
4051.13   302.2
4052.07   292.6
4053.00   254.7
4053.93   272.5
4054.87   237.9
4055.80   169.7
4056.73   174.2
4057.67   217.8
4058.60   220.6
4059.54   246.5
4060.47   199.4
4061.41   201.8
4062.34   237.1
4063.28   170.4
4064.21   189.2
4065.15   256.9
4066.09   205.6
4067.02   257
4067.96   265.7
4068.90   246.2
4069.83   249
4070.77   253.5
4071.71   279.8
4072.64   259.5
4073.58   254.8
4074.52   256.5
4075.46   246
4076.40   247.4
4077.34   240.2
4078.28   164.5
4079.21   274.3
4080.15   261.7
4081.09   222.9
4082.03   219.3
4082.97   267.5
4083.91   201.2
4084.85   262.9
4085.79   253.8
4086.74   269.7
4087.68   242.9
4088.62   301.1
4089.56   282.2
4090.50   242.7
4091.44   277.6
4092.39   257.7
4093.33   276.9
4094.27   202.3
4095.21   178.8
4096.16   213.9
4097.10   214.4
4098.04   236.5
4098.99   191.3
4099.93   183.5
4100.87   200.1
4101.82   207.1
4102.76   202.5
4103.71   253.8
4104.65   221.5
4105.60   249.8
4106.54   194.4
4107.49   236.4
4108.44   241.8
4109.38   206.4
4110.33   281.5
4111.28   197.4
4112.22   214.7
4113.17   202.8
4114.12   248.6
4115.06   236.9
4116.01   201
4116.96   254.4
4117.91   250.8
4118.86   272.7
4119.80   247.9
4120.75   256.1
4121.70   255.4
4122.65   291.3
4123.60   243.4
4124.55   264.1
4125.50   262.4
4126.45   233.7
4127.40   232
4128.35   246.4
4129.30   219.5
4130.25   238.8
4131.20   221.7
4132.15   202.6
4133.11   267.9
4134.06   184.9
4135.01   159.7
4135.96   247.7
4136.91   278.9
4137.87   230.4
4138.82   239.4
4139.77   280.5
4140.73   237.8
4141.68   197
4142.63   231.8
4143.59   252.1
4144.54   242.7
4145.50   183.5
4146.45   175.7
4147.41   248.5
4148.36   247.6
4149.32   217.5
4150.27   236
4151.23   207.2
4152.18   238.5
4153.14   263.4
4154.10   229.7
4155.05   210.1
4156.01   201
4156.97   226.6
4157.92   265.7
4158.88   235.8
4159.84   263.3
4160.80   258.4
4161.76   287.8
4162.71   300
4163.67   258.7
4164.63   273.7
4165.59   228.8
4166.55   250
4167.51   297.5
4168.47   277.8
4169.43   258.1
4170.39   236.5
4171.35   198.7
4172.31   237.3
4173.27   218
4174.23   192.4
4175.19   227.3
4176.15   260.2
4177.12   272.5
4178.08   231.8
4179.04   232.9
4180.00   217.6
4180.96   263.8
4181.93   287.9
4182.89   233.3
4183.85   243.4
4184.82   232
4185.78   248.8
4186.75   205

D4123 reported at 1.5 AA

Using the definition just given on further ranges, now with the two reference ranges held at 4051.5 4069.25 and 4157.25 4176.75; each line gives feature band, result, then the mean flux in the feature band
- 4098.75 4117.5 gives 1.3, 222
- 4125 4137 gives 0.7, 229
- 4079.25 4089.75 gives -0.9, 253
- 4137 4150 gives 0.8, 231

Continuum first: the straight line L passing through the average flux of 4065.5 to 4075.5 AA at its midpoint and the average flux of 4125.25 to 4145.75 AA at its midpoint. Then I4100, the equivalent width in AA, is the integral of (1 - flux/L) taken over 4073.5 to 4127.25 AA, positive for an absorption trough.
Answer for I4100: 1.06 AA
